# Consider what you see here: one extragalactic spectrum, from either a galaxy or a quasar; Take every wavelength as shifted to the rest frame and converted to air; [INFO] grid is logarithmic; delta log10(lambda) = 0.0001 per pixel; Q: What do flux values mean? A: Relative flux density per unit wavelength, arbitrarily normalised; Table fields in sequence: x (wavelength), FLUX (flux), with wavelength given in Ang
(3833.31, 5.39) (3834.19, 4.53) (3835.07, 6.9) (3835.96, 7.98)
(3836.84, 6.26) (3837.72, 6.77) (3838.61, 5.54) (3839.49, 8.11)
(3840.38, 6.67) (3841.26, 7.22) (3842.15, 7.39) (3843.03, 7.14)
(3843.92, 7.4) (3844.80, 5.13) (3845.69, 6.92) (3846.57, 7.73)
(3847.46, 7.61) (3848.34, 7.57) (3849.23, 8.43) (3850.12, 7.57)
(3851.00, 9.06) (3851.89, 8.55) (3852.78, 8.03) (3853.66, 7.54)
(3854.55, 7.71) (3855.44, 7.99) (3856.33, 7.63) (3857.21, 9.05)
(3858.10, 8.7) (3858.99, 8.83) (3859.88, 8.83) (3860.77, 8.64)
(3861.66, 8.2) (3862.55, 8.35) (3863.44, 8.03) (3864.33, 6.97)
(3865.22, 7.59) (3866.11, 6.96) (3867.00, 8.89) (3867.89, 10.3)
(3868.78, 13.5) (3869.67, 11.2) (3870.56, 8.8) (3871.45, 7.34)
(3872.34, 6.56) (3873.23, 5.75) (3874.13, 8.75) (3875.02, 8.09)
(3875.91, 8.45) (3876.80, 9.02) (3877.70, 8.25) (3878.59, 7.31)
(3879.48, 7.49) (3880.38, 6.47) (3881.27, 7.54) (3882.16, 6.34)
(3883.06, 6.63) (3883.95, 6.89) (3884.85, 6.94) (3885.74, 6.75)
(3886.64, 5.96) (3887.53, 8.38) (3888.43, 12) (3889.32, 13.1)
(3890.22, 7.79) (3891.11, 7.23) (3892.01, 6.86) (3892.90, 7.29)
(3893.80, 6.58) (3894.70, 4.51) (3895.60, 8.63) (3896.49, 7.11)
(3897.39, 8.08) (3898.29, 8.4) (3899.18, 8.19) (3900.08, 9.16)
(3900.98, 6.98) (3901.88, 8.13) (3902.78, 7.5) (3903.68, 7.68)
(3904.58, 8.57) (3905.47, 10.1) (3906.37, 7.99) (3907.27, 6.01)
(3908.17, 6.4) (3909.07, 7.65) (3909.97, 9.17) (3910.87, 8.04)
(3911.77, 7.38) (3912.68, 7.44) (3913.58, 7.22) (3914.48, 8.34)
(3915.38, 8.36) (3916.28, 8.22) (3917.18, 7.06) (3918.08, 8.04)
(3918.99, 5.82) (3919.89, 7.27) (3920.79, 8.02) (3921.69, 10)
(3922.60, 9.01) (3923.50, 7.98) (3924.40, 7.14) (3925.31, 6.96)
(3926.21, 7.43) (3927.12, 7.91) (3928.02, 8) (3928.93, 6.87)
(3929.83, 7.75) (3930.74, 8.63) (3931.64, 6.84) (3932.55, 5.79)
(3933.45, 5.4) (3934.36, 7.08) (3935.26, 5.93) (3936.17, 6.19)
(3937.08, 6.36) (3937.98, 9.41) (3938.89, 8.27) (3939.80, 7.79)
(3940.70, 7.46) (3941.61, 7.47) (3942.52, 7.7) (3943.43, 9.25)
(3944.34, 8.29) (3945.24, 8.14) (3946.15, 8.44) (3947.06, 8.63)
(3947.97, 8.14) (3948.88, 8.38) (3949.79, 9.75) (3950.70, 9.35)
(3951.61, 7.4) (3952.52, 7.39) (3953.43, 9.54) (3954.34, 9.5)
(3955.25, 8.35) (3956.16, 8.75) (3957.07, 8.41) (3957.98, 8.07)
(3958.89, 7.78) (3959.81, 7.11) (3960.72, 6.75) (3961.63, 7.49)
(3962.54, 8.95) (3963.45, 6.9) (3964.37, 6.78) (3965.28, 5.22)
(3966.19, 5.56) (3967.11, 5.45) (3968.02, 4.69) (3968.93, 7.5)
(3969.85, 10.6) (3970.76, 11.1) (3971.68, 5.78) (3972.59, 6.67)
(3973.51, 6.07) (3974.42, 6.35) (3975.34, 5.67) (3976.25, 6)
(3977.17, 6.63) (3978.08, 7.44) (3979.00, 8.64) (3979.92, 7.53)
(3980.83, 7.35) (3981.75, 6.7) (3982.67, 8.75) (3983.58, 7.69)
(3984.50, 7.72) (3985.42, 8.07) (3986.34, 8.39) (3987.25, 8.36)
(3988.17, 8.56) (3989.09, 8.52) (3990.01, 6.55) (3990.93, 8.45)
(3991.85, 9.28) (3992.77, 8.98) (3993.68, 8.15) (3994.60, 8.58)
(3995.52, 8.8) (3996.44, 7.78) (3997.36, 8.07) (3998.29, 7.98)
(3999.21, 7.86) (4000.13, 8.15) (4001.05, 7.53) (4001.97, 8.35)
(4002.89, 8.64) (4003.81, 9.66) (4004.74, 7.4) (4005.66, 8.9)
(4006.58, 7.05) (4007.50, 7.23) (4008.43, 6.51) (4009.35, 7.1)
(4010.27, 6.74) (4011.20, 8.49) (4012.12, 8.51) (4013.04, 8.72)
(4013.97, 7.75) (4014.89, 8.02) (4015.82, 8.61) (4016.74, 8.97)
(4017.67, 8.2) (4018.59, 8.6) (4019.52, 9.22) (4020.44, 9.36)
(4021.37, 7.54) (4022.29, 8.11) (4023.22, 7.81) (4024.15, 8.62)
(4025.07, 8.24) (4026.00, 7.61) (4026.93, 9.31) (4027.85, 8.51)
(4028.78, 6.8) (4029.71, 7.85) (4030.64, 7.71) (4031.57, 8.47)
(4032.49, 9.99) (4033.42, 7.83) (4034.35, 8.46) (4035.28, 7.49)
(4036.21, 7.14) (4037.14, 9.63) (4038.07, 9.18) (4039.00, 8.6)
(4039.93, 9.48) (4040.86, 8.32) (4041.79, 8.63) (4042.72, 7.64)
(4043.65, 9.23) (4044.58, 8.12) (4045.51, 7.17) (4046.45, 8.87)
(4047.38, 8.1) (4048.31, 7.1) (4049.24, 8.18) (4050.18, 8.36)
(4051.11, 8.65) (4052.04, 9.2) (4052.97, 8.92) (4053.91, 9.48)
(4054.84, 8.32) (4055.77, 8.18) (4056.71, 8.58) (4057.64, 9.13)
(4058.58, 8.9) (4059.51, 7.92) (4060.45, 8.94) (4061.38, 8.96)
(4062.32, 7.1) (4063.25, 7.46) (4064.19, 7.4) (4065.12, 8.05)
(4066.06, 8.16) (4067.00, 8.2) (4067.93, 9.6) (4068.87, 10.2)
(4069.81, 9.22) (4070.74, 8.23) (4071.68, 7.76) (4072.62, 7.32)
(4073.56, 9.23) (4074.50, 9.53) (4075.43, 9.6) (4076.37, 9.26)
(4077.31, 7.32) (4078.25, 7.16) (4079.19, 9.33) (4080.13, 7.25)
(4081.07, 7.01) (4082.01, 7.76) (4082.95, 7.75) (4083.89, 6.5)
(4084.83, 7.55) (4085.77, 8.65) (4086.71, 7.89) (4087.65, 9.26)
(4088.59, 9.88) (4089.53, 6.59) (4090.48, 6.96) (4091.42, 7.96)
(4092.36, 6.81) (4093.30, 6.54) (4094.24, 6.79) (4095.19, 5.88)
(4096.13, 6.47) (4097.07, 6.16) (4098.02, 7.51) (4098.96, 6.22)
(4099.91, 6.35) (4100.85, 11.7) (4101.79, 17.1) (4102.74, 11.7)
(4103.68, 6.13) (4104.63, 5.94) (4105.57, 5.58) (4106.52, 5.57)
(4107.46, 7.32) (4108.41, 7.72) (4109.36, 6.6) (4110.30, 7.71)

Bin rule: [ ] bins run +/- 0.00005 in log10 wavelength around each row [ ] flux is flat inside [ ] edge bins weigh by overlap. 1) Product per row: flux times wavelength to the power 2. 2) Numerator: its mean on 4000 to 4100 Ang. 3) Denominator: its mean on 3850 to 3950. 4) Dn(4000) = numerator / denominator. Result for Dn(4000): 1.1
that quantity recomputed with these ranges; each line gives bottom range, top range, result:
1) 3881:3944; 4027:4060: 1.17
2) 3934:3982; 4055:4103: 1.15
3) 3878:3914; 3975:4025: 1.10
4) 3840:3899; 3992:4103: 1.14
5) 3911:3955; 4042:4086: 1.14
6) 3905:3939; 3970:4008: 1.08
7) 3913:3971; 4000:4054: 1.12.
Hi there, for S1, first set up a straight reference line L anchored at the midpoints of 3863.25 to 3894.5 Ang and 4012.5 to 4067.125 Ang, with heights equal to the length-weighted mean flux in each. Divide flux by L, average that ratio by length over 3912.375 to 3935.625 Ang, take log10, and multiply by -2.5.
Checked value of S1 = 0.09 mag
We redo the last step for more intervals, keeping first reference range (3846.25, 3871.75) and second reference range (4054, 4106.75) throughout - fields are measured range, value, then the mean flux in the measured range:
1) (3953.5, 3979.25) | 0.14 mag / 7.32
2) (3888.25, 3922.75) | 0.06 mag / 7.94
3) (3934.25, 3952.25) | 0.05 mag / 7.98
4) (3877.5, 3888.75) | 0.14 mag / 7.39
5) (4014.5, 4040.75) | -0.03 mag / 8.41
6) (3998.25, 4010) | 0.05 mag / 7.86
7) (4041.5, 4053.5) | -0.02 mag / 8.32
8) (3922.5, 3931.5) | 0.09 mag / 7.69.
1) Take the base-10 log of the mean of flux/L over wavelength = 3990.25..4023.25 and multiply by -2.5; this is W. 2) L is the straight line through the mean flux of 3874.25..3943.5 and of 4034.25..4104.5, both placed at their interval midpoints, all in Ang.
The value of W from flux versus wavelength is -0.02 mag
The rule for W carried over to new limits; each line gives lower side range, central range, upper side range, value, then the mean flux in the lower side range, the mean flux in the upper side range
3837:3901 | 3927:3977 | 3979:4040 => 0.07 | 7.88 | 8.18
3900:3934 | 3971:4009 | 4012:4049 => 0.05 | 7.67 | 8.34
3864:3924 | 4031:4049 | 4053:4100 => -0.05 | 7.95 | 7.98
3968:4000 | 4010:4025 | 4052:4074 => -0.03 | 7.8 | 8.5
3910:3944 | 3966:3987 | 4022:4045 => 0.10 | 7.58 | 8.35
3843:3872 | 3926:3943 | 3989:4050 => 0.14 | 8.26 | 8.22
